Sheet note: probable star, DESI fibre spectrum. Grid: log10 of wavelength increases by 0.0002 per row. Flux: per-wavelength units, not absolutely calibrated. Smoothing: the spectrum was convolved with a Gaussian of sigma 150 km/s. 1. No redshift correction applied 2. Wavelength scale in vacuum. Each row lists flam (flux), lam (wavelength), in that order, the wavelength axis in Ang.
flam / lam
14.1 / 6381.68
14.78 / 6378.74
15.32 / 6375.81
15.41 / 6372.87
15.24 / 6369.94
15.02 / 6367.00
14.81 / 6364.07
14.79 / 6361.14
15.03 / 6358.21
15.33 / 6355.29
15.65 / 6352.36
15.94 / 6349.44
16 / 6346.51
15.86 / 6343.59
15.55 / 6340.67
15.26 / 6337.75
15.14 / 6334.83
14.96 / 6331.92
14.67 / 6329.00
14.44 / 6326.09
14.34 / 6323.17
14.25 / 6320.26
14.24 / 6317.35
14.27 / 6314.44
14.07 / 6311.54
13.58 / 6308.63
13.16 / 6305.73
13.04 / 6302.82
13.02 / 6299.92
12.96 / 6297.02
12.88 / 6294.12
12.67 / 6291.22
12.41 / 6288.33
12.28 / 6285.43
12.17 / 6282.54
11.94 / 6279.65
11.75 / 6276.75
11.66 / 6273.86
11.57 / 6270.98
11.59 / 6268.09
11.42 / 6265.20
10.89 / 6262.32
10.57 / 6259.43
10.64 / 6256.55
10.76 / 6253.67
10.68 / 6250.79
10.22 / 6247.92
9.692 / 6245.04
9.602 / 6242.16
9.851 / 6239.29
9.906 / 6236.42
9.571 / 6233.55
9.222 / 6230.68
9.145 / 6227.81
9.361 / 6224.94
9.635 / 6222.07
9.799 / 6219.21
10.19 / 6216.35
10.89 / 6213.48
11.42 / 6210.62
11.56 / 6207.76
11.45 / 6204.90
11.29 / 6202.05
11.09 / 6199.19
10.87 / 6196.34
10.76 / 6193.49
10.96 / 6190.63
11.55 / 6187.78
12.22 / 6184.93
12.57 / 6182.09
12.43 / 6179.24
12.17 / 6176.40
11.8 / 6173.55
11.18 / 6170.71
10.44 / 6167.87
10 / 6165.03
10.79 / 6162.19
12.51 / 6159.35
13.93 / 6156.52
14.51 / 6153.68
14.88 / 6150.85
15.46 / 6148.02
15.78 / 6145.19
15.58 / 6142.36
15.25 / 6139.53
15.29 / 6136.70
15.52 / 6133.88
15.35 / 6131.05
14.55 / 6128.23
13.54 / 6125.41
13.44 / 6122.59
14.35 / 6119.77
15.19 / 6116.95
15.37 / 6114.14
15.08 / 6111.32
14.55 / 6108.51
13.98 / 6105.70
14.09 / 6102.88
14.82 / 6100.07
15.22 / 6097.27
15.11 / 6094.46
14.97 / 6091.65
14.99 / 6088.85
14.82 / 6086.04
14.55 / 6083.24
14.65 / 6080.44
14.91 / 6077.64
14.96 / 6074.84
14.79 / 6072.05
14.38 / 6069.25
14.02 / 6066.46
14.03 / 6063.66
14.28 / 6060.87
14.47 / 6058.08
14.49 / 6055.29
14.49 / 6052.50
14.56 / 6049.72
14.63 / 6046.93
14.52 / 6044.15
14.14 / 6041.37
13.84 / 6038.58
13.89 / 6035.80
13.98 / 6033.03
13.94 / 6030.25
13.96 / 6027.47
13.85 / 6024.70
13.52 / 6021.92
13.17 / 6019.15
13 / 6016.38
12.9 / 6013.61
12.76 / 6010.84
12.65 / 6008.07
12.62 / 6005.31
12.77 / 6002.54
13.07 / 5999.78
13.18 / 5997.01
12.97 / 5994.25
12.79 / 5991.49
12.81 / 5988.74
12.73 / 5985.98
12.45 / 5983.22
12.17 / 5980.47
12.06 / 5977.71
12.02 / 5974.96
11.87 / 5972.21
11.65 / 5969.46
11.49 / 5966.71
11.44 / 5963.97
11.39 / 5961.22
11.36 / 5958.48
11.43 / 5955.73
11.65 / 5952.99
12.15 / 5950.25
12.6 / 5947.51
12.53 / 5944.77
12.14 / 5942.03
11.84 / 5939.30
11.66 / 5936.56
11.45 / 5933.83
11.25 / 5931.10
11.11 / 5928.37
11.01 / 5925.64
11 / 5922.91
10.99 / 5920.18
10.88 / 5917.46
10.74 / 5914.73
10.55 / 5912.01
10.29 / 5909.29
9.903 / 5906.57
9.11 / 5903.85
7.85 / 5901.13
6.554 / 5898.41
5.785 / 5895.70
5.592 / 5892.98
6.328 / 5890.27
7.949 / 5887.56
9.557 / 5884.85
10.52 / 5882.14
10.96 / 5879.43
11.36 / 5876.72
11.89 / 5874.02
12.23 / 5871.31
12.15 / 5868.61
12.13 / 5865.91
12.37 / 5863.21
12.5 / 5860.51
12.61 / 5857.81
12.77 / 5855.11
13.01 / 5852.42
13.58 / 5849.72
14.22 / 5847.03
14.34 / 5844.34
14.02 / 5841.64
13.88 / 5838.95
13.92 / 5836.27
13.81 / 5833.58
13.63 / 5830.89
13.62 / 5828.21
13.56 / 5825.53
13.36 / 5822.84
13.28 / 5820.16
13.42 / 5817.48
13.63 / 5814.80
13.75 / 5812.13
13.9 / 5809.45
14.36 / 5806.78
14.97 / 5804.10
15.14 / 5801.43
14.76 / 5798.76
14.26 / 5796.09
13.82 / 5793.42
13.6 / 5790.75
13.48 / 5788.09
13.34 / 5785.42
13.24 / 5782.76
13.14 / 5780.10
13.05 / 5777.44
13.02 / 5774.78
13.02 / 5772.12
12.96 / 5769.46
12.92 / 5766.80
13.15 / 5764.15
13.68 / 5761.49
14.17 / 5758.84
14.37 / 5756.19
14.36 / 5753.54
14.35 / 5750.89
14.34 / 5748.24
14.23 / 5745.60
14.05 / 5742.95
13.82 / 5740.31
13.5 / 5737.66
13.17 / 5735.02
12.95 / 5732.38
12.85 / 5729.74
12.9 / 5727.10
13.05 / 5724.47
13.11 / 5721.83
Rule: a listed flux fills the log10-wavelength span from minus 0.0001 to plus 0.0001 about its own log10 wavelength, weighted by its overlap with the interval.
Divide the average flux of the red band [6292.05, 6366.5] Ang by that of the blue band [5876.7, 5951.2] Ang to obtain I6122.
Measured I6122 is 1.44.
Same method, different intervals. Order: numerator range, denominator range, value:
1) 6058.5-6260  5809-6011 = 1.08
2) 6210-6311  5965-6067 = 0.84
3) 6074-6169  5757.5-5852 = 1.05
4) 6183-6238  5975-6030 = 0.82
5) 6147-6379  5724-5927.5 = 1.01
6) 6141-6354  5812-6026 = 1.04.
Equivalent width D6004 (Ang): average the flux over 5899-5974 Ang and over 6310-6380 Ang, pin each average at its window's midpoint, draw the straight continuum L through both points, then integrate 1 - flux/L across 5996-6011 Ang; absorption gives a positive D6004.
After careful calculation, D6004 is -1.38 Ang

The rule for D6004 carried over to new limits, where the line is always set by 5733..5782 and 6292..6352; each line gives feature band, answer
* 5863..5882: 2.8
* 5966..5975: 1.4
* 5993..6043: 2.2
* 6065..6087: -0.9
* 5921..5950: 4.6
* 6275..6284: 1.5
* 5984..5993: 0.8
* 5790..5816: -1.1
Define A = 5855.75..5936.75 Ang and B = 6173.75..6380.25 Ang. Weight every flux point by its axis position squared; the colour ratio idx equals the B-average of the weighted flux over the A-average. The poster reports 1.39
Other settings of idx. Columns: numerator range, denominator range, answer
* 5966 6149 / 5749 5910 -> 1.22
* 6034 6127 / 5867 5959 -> 1.47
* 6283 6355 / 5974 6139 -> 1.10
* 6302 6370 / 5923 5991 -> 1.41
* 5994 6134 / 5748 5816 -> 1.13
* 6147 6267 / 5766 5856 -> 0.93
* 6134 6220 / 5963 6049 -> 1.00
